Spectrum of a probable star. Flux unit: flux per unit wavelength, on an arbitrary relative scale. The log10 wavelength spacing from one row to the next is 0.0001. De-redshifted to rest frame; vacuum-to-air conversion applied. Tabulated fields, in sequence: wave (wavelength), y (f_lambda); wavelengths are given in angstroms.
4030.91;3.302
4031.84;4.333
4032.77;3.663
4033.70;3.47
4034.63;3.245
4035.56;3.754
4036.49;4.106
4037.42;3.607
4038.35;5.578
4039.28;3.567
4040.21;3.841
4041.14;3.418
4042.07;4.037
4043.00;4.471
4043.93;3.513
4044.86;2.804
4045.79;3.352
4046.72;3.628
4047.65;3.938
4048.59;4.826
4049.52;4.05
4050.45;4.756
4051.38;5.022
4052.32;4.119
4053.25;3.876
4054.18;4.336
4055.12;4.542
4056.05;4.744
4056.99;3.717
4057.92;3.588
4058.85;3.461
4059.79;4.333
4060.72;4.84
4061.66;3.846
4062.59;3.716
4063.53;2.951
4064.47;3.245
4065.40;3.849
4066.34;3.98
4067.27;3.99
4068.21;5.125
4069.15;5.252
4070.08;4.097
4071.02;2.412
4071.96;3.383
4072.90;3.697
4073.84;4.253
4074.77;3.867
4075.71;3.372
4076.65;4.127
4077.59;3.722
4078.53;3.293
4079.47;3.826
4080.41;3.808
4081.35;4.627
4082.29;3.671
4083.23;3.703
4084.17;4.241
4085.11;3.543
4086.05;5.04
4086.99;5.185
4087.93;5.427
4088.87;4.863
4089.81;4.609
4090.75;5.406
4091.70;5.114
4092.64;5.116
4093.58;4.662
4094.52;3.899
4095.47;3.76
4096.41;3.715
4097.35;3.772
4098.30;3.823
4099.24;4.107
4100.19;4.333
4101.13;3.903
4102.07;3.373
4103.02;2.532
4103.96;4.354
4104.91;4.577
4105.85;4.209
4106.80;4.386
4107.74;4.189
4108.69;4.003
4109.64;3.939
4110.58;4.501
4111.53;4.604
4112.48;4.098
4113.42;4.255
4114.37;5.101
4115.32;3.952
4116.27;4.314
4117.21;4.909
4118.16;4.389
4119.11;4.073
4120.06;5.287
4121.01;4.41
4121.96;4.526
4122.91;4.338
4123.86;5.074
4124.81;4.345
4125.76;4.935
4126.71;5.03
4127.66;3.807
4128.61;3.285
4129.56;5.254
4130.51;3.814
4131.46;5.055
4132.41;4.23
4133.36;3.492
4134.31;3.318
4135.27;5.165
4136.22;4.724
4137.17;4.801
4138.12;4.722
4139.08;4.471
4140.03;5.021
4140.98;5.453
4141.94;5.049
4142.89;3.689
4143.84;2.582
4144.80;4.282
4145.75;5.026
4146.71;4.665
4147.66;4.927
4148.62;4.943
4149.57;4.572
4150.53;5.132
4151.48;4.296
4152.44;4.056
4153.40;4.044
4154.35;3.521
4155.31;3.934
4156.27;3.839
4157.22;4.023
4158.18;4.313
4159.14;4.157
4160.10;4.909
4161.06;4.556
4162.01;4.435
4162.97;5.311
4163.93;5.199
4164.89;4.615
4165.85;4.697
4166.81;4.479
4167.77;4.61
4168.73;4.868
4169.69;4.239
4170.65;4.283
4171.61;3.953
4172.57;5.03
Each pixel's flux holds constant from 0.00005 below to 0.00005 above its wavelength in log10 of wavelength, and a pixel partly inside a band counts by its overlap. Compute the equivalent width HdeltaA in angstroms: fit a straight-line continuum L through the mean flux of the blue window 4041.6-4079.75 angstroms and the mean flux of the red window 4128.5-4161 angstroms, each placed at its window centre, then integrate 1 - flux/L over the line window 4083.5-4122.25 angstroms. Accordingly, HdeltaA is -1.7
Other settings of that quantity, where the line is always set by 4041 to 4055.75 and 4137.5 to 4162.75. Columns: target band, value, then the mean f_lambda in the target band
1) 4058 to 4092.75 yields 0.36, 4.12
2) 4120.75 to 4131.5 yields -0.33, 4.47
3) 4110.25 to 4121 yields -0.49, 4.49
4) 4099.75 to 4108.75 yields 0.59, 3.99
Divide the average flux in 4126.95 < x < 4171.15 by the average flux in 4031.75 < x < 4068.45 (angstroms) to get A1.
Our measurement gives 1.1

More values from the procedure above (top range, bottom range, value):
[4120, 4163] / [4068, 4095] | 1.04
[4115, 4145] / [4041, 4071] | 1.10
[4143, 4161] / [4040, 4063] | 1.06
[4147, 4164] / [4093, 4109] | 1.11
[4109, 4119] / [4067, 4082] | 1.12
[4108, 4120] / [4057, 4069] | 1.11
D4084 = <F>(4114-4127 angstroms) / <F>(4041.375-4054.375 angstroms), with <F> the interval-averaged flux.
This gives 1.1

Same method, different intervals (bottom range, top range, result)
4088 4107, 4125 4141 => 1.05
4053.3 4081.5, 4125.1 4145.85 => 1.12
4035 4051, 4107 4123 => 1.11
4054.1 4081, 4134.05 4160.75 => 1.13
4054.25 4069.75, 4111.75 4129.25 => 1.09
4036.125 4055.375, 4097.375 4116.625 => 1.01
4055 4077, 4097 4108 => 1.01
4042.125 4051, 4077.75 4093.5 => 1.13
